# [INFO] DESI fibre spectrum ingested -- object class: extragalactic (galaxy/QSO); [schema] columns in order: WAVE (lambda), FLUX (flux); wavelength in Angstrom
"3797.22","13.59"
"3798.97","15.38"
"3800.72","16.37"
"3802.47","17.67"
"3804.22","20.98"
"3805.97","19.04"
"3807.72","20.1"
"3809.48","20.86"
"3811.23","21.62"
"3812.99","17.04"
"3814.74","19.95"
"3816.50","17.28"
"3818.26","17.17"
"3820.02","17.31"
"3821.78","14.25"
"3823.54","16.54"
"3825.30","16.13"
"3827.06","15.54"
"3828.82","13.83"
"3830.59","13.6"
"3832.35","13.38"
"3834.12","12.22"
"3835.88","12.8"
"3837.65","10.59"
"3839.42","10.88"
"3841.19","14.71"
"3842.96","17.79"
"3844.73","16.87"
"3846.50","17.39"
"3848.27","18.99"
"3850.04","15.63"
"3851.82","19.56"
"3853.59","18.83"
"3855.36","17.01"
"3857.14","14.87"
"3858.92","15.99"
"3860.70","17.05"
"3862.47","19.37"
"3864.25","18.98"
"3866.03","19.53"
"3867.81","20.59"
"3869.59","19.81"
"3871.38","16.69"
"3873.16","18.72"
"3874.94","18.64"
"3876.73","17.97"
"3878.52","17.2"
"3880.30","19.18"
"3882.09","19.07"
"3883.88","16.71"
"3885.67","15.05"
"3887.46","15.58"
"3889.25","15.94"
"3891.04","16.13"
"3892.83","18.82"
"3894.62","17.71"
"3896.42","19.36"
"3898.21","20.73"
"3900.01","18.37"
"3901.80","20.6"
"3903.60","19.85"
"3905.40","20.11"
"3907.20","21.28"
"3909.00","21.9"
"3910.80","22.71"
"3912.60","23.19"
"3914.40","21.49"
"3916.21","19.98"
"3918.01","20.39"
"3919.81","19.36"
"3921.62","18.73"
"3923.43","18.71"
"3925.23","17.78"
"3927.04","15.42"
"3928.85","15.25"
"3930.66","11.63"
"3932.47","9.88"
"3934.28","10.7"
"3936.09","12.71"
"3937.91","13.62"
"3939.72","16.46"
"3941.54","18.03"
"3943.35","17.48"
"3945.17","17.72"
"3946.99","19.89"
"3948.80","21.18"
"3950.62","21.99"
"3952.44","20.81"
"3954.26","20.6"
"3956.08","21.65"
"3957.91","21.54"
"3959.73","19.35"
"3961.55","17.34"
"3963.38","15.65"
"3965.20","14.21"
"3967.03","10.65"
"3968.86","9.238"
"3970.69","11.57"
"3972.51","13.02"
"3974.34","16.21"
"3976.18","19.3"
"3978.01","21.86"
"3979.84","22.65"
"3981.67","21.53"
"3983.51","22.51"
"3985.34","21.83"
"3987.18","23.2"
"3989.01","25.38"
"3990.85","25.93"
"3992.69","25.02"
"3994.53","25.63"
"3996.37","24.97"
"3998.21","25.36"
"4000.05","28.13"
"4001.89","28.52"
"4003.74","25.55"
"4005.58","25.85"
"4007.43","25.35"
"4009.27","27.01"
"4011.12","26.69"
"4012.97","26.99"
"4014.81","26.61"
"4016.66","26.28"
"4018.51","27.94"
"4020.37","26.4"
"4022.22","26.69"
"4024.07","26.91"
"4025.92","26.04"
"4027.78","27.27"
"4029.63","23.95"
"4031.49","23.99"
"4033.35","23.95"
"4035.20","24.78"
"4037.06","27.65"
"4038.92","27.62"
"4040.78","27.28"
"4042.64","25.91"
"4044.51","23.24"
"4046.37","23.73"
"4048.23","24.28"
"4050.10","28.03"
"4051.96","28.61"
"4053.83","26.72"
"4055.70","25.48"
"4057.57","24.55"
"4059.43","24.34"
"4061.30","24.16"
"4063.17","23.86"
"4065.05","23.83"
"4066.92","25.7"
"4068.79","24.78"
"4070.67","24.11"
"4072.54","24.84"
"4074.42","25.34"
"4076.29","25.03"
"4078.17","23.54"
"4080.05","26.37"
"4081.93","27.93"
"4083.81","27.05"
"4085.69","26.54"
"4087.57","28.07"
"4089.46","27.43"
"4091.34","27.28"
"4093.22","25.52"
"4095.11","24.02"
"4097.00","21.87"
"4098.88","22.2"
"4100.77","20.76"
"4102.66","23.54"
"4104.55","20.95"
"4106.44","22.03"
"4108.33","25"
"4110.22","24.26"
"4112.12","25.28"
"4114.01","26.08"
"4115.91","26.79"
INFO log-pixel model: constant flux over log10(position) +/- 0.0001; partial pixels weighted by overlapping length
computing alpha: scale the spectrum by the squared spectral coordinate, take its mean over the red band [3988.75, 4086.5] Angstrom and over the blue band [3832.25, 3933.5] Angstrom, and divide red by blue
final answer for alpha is 1.58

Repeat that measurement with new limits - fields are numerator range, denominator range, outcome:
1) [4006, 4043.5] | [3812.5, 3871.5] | 1.75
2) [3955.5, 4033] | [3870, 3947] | 1.33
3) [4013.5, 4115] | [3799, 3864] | 1.71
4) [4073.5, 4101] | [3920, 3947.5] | 1.75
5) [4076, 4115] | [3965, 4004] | 1.24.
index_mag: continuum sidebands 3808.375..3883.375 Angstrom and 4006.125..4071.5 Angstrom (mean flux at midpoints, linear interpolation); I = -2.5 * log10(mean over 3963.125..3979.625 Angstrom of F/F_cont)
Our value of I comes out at 0.45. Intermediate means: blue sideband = 16.9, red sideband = 25.7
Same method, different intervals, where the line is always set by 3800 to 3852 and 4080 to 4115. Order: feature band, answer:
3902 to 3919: -0.11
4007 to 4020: -0.20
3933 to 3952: 0.19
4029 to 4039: -0.10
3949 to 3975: 0.22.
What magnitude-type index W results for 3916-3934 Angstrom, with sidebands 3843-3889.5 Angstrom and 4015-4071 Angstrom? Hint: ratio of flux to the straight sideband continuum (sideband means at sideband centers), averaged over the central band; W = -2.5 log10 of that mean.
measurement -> 0.23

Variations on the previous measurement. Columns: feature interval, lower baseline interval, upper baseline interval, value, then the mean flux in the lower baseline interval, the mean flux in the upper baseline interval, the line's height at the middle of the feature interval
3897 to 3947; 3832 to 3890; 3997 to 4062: 0.118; 16.8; 26.1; 20.2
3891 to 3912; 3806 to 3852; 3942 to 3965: -0.109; 16.2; 19.4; 18.1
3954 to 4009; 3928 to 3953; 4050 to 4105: -0.114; 16.2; 25.1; 18.8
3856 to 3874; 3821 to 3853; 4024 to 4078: -0.107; 15.1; 25.3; 16.4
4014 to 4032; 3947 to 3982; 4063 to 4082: -0.207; 17.9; 24.9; 21.7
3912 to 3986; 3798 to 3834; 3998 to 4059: 0.278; 17.1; 26.2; 22.8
